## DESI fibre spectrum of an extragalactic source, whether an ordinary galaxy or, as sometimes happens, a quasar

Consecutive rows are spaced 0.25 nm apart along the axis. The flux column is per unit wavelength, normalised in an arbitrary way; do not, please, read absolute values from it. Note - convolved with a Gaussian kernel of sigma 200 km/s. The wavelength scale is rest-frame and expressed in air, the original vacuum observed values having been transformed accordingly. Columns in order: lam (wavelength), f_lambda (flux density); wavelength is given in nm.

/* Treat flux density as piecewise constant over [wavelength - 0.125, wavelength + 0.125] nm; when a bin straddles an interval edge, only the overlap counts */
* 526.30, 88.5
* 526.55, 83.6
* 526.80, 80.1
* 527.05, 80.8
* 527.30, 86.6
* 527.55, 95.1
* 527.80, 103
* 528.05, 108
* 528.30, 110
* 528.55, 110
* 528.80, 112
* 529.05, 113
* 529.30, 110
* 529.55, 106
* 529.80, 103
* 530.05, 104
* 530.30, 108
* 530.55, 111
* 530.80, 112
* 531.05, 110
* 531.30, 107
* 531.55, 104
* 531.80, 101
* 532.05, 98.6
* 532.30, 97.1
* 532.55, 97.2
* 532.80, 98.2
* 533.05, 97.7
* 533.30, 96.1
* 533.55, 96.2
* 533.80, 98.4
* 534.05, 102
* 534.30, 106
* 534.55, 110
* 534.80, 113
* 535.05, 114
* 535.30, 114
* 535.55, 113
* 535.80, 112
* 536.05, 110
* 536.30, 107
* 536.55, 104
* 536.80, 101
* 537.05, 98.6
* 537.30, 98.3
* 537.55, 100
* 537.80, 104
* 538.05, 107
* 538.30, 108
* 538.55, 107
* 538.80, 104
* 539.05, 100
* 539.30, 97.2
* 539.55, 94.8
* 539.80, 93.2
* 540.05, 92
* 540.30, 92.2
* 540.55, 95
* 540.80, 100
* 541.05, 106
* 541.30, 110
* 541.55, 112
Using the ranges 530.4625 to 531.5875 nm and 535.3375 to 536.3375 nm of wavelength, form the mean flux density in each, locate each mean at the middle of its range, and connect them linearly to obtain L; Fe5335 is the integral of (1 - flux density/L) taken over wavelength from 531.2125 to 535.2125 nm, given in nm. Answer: 0.28 nm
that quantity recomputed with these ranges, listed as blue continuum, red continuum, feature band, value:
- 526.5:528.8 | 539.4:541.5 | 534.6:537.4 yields -0.290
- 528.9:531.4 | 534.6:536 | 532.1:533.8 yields 0.209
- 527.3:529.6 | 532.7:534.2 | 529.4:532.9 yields -0.074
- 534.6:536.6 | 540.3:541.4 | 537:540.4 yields 0.180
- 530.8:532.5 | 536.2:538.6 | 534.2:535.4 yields -0.094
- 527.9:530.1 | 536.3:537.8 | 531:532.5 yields 0.053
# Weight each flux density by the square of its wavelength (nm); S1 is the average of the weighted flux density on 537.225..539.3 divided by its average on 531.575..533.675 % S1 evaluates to 1.08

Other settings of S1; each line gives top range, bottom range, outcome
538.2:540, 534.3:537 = 0.93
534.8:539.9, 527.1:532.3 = 1.02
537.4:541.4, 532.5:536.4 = 0.97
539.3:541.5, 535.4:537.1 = 0.93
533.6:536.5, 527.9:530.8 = 1.02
